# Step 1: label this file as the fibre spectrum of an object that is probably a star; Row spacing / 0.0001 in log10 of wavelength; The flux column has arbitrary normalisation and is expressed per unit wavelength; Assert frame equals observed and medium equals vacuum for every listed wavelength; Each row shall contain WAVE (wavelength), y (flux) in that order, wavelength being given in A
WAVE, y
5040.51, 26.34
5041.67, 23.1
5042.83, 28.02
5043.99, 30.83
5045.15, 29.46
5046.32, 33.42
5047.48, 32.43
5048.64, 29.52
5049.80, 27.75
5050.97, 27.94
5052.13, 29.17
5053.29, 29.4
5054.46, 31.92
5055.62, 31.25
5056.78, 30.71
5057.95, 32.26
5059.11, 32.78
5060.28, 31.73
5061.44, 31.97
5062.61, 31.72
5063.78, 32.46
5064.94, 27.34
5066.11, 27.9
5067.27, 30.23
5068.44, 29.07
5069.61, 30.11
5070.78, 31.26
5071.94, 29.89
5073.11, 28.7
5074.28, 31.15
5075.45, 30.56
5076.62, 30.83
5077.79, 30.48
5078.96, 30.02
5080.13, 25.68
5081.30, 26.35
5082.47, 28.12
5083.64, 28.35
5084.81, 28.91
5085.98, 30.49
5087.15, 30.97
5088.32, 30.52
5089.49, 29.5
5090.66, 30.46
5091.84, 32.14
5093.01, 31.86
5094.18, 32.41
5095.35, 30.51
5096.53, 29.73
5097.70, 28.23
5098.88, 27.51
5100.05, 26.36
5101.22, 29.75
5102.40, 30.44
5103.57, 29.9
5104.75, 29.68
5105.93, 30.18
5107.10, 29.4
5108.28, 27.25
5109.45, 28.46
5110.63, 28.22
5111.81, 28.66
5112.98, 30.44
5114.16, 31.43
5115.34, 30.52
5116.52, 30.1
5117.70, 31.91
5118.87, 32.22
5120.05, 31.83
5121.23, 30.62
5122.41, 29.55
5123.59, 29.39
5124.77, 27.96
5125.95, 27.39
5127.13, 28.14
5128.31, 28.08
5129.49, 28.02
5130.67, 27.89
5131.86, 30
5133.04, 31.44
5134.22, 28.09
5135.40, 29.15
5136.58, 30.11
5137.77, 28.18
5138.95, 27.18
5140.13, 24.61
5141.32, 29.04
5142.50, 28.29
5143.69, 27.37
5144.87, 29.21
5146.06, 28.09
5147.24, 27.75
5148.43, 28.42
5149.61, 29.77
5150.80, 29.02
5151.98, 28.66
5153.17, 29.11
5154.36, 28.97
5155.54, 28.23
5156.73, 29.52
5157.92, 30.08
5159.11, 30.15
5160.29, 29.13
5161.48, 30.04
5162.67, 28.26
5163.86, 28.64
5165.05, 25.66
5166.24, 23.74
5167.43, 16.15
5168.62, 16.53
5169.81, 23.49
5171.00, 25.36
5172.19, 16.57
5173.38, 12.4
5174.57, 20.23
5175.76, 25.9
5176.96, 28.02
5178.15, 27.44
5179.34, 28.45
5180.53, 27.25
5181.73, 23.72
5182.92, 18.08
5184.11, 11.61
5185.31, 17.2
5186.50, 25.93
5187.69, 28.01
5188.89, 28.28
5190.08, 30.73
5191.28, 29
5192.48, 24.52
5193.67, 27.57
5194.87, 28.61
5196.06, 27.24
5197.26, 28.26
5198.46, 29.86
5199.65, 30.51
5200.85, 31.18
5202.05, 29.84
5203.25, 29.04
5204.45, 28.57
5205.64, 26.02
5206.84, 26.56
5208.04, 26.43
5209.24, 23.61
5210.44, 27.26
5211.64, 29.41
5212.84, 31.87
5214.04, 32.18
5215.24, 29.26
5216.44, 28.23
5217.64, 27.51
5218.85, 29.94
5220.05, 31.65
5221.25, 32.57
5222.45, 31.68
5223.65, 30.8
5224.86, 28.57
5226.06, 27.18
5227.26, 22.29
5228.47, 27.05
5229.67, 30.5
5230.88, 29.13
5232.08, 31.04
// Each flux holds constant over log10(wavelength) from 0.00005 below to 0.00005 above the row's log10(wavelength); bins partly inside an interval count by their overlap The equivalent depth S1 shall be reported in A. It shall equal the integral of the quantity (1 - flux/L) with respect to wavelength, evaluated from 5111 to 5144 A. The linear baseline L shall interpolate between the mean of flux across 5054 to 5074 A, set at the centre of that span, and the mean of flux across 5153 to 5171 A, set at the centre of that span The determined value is -1.5 A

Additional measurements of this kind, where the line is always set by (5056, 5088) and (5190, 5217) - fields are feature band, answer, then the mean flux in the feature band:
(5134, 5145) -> 0.4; 28.1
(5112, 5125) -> -0.5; 30.6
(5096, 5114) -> 0.4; 29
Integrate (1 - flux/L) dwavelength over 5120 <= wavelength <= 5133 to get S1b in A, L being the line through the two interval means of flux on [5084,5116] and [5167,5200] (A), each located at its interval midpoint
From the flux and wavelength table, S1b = -0.5 A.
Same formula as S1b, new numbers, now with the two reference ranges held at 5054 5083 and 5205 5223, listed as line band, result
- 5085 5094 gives -0.3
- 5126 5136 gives 0.3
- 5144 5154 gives 0.3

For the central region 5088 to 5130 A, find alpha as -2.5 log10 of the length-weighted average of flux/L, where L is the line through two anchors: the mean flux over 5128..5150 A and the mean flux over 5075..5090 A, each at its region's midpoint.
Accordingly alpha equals -0.03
